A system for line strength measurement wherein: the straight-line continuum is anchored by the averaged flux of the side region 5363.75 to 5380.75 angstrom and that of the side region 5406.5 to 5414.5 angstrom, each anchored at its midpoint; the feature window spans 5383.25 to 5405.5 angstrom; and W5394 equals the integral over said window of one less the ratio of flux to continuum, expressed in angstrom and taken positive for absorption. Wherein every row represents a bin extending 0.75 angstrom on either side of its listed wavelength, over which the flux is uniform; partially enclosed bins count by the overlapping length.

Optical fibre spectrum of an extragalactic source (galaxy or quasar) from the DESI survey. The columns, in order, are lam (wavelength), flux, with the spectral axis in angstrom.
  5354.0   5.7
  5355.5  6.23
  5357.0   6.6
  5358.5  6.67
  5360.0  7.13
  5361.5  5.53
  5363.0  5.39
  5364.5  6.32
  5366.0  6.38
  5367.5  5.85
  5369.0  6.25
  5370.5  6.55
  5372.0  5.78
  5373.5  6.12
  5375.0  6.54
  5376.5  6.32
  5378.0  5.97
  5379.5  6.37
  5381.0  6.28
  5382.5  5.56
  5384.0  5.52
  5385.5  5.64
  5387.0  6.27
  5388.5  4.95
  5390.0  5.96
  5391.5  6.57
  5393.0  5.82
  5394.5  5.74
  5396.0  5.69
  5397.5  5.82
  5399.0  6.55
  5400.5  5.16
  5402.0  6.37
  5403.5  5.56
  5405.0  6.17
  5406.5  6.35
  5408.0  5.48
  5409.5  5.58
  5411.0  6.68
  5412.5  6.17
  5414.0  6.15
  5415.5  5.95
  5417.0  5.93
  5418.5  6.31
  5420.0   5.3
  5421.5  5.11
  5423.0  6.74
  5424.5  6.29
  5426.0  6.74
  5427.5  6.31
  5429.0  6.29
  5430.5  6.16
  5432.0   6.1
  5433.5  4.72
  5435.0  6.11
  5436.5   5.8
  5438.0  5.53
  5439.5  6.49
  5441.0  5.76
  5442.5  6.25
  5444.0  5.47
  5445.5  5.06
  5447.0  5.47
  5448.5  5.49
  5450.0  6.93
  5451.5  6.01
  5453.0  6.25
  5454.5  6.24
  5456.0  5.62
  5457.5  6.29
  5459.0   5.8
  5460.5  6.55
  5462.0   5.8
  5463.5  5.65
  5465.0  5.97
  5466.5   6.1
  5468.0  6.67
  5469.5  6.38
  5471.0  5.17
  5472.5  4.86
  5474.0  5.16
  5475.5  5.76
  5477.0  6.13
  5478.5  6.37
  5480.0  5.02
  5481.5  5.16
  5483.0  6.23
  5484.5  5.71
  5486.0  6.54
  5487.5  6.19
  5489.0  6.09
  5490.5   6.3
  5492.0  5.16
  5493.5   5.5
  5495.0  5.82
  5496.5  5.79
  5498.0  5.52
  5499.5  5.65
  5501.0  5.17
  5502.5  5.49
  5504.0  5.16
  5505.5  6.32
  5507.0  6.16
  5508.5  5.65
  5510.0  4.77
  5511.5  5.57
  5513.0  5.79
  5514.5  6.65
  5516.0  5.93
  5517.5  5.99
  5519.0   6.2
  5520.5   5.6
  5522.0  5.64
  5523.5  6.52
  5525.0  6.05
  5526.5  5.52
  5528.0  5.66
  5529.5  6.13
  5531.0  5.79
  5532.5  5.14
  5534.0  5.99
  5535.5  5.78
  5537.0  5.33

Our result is 1.0 angstrom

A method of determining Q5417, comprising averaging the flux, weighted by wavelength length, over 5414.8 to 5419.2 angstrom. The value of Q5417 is 6.06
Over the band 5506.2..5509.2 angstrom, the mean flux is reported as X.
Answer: 5.92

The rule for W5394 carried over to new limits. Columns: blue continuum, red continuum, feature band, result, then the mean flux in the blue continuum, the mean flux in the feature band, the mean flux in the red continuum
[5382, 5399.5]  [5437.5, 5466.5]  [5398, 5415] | -0.5 angstrom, 5.83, 6.02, 5.94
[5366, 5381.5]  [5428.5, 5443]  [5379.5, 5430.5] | 0.7 angstrom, 6.21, 5.98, 5.91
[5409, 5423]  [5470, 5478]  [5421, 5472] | -2.5 angstrom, 5.96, 5.98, 5.48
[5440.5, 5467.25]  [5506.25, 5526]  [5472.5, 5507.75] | 1.0 angstrom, 5.93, 5.74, 5.88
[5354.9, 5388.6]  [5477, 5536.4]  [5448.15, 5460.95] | -0.5 angstrom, 6.12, 6.14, 5.79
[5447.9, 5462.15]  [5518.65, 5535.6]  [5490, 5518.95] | 1.0 angstrom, 6.12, 5.71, 5.83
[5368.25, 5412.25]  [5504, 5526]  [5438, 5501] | 0.8 angstrom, 5.99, 5.85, 5.89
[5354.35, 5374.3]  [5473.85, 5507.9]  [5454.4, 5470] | -0.6 angstrom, 6.21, 6.09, 5.77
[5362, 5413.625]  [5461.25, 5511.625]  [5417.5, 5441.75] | -0.4 angstrom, 5.99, 5.98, 5.74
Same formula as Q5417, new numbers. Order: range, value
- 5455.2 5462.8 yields 6.01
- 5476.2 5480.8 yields 5.83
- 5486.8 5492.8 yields 5.93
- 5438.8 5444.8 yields 5.98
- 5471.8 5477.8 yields 5.49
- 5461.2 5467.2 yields 5.88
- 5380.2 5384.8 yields 5.79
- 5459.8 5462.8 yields 6.16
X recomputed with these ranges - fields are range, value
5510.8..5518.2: 5.99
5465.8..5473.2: 5.84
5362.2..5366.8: 6.02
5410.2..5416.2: 6.23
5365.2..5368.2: 6.12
